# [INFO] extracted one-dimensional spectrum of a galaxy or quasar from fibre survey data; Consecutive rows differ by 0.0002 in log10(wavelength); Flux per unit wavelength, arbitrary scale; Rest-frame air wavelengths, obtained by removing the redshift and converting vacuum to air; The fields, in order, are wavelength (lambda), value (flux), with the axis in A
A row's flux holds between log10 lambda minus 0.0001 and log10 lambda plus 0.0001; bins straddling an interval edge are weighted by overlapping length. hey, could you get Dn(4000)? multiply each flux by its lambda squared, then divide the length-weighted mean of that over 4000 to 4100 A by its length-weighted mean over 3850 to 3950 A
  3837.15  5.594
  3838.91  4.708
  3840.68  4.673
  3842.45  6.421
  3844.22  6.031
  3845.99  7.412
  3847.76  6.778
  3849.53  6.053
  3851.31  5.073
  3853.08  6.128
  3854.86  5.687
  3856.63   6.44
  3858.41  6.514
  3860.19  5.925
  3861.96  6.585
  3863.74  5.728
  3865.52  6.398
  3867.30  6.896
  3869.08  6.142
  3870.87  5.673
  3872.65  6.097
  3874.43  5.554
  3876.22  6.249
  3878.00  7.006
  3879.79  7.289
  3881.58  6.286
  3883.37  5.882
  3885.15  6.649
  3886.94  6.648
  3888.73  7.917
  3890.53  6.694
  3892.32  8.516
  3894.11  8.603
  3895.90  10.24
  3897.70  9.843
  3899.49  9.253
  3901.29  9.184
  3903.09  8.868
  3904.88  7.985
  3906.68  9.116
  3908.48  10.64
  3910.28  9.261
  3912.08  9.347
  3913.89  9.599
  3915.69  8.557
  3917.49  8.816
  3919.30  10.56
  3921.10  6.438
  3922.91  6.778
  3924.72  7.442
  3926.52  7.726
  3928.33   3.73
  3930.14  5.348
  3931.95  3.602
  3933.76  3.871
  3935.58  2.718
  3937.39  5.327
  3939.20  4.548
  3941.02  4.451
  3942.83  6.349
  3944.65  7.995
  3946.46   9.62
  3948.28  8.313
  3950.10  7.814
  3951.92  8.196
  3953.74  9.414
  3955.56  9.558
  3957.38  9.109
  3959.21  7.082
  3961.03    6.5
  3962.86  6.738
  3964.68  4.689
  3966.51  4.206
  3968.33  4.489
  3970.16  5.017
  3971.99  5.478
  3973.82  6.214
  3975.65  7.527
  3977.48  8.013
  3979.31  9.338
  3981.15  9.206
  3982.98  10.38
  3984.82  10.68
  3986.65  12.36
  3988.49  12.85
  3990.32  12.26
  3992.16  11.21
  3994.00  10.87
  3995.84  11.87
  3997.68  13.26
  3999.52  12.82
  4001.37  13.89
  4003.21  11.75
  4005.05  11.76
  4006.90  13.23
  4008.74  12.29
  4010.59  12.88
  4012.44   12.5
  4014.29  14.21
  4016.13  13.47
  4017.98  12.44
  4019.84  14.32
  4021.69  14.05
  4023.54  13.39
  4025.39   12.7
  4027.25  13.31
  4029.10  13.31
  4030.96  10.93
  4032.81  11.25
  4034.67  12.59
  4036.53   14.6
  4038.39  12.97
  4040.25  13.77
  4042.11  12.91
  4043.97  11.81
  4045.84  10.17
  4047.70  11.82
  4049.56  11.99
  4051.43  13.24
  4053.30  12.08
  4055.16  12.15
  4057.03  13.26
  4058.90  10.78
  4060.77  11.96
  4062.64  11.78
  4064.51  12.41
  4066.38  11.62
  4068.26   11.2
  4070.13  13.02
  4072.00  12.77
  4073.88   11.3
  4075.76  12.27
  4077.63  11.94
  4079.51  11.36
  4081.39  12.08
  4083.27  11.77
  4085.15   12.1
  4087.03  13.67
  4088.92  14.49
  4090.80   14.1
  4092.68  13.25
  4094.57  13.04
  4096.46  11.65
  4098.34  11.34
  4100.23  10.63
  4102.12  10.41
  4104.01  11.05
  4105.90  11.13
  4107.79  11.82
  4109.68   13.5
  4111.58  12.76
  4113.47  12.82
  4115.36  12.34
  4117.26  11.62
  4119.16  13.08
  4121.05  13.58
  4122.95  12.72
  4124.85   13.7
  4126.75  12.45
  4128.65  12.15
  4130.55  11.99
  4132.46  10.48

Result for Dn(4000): 1.9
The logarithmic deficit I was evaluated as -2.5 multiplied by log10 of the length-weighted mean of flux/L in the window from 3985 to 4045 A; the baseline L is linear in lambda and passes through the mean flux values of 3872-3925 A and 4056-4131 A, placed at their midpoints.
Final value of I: -0.200 mag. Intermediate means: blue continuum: 8.06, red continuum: 12.3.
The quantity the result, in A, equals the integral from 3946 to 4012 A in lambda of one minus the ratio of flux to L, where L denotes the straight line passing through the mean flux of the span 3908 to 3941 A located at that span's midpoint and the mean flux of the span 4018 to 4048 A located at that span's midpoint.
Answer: 2.6 A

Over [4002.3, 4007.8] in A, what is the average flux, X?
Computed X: 12.2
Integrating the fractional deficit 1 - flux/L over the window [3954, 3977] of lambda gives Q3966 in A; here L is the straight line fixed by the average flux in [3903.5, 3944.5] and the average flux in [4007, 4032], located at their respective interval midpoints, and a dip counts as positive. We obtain 7.3 A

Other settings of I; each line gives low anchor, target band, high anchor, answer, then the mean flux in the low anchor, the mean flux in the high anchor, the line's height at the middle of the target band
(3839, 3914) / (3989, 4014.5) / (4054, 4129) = -0.22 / 7.18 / 12.3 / 10.1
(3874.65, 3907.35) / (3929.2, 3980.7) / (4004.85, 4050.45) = 0.49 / 7.85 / 12.8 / 10.1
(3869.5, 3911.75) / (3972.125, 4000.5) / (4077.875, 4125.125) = -0.06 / 7.81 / 12.4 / 9.88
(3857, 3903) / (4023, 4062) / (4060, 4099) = -0.10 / 7.14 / 12.3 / 11.4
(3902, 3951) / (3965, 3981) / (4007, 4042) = 0.50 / 7.22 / 13.1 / 9.99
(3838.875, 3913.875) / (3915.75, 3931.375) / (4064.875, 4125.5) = 0.16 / 7.17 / 12.3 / 8.28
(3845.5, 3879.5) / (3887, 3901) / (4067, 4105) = -0.21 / 6.23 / 12.2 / 7.07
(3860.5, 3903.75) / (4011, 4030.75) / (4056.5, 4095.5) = -0.21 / 7.24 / 12.4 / 10.9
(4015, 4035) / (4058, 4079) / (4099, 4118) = 0.04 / 12.9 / 11.8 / 12.3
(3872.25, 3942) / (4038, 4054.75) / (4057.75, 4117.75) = -0.12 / 7.25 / 12.1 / 11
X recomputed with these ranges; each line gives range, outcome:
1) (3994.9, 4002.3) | 12.9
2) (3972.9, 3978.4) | 7.26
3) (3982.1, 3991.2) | 11.7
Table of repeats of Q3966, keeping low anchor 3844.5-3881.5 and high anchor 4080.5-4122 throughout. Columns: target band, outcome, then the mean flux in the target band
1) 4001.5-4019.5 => -5.0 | 12.8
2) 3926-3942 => 7.0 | 4.52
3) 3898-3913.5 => -3.9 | 9.24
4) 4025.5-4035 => -1.6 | 12.3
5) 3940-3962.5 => 1.9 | 7.82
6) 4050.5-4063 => -1.1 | 12.2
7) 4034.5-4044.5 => -2.2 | 13.2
